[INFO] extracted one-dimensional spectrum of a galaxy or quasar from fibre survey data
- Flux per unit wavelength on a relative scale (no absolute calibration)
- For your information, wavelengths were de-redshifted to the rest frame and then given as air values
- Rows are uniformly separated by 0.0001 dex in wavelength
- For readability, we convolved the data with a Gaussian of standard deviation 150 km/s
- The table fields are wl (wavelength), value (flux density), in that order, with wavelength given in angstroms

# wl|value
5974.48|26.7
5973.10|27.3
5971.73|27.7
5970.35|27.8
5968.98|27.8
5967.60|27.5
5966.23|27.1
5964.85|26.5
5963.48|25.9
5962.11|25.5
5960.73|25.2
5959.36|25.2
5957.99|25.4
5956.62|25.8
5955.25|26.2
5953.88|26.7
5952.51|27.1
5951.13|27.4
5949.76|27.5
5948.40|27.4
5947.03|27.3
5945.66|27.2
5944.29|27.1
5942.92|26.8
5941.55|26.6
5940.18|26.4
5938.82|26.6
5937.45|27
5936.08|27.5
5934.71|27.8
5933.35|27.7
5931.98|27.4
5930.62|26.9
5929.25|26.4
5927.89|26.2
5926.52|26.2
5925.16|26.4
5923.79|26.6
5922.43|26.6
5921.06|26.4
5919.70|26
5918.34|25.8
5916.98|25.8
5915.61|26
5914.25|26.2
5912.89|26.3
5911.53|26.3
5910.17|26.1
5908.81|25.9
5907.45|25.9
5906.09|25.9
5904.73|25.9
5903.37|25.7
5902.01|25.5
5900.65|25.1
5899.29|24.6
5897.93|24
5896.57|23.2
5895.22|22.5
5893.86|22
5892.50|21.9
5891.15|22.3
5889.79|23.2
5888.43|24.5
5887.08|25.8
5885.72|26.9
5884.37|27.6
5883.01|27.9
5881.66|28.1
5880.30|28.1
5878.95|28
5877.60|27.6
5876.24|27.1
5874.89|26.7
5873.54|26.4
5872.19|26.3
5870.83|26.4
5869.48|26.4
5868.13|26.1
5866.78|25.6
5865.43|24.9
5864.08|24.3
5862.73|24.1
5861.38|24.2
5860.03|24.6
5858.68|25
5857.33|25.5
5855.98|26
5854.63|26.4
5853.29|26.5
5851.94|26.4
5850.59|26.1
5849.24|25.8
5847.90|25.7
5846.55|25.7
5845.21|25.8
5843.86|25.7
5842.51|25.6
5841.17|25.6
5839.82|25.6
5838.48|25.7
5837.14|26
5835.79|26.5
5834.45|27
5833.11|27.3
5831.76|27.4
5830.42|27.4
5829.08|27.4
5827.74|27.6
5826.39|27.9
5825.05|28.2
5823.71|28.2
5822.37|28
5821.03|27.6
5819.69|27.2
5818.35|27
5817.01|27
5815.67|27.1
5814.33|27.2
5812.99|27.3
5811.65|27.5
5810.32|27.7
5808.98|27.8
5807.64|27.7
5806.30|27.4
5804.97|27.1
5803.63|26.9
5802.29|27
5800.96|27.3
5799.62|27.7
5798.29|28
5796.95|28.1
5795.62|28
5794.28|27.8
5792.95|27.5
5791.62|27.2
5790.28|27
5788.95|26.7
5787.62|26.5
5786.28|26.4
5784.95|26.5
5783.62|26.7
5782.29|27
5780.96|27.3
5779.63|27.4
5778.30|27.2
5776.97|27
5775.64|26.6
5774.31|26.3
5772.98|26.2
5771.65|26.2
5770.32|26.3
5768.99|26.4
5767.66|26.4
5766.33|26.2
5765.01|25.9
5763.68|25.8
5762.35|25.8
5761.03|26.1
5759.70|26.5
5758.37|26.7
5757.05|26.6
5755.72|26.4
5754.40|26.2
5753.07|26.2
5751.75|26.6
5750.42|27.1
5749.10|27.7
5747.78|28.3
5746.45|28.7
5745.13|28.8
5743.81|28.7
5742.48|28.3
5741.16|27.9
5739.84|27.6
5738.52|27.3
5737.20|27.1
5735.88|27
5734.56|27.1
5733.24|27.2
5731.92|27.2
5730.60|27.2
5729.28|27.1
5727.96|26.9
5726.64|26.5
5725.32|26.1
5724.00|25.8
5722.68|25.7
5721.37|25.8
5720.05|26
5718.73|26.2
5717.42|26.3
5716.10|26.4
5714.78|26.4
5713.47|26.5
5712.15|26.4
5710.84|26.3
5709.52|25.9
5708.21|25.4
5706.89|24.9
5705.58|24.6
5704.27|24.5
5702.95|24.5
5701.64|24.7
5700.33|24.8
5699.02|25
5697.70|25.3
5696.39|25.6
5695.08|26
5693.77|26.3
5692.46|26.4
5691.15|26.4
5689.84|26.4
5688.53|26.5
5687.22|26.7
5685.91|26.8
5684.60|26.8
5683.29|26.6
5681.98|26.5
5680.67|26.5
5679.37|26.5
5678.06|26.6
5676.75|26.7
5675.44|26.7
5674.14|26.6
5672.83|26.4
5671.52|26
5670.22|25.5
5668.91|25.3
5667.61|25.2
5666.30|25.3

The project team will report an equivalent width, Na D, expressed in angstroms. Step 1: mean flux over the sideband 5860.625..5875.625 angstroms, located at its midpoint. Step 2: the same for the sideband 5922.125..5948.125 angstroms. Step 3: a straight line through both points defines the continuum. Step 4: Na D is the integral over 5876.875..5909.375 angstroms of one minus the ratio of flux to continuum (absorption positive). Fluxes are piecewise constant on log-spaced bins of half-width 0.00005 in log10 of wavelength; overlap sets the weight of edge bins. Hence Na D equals 0.9 angstroms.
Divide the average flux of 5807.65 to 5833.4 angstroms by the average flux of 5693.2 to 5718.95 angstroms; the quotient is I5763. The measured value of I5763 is 1.08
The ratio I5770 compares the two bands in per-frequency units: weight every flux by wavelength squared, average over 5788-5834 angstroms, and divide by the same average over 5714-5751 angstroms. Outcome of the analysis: 1.0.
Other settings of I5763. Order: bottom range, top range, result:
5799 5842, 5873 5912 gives 0.94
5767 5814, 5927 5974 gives 0.99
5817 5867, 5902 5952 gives 1.01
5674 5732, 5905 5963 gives 1.02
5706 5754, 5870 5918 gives 0.96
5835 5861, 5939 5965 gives 1.03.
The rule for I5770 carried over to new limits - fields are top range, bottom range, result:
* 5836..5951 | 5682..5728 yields 1.07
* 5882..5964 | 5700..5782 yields 1.04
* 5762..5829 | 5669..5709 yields 1.09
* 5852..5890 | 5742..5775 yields 1.01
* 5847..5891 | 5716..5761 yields 1.01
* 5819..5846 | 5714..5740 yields 1.05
